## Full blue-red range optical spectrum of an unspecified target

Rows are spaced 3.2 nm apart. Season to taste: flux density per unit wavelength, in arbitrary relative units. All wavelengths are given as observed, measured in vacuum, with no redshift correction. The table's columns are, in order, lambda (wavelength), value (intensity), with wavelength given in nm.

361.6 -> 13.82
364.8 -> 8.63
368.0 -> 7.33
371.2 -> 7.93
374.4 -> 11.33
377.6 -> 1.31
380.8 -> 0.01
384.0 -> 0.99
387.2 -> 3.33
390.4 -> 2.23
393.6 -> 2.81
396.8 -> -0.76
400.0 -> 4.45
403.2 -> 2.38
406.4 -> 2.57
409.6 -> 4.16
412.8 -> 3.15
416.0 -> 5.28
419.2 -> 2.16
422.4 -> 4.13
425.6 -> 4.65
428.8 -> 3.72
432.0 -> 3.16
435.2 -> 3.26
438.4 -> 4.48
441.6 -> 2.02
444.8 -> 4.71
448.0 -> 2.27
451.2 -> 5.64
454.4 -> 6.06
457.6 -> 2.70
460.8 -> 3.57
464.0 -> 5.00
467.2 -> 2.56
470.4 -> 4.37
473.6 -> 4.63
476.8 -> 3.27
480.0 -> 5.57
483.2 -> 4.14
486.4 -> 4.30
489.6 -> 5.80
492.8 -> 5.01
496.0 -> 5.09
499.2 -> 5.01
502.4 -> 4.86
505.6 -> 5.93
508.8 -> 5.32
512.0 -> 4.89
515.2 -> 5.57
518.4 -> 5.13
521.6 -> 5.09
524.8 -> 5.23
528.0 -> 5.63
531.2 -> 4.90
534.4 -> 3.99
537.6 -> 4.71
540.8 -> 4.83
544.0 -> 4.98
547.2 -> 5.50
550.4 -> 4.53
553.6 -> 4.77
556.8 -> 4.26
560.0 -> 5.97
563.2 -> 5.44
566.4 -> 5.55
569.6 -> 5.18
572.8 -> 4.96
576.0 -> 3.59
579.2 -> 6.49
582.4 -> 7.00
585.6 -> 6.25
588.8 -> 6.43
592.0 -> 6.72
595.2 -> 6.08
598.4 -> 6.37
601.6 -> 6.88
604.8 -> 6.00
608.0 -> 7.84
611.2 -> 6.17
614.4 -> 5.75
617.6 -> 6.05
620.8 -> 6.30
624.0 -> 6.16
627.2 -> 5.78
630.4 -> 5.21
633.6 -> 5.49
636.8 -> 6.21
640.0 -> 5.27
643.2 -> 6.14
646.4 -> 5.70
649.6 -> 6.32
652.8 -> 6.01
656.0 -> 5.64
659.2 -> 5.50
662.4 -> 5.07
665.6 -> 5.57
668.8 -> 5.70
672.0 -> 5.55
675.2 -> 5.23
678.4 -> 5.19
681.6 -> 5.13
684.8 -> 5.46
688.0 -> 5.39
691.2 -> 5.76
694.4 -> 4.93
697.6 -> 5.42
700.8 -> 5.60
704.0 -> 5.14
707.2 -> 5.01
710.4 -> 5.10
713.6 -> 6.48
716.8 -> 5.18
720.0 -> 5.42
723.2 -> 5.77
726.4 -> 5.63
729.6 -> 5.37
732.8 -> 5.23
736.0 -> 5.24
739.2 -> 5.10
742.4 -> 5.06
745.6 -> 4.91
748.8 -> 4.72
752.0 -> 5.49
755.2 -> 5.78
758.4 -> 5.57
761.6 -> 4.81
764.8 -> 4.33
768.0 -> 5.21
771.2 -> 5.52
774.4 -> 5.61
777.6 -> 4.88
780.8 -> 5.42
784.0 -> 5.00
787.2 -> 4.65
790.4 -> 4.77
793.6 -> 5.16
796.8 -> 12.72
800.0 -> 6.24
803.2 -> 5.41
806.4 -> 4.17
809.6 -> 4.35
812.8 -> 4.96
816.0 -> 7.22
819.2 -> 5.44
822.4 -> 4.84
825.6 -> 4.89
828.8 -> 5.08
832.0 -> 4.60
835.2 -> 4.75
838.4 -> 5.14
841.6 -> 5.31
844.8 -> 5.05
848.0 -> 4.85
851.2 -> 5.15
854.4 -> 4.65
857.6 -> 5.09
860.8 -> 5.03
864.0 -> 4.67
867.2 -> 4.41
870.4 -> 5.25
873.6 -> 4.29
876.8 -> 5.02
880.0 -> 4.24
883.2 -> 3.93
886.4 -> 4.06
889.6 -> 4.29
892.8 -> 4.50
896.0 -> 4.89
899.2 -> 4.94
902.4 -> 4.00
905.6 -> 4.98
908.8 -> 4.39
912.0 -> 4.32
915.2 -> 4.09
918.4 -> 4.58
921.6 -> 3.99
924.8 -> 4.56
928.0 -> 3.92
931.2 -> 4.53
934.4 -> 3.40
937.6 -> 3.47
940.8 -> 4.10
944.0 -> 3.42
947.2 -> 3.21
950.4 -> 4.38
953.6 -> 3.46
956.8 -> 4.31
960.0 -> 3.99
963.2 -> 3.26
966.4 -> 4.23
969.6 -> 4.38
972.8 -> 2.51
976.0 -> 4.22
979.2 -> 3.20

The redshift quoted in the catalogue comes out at 0.214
